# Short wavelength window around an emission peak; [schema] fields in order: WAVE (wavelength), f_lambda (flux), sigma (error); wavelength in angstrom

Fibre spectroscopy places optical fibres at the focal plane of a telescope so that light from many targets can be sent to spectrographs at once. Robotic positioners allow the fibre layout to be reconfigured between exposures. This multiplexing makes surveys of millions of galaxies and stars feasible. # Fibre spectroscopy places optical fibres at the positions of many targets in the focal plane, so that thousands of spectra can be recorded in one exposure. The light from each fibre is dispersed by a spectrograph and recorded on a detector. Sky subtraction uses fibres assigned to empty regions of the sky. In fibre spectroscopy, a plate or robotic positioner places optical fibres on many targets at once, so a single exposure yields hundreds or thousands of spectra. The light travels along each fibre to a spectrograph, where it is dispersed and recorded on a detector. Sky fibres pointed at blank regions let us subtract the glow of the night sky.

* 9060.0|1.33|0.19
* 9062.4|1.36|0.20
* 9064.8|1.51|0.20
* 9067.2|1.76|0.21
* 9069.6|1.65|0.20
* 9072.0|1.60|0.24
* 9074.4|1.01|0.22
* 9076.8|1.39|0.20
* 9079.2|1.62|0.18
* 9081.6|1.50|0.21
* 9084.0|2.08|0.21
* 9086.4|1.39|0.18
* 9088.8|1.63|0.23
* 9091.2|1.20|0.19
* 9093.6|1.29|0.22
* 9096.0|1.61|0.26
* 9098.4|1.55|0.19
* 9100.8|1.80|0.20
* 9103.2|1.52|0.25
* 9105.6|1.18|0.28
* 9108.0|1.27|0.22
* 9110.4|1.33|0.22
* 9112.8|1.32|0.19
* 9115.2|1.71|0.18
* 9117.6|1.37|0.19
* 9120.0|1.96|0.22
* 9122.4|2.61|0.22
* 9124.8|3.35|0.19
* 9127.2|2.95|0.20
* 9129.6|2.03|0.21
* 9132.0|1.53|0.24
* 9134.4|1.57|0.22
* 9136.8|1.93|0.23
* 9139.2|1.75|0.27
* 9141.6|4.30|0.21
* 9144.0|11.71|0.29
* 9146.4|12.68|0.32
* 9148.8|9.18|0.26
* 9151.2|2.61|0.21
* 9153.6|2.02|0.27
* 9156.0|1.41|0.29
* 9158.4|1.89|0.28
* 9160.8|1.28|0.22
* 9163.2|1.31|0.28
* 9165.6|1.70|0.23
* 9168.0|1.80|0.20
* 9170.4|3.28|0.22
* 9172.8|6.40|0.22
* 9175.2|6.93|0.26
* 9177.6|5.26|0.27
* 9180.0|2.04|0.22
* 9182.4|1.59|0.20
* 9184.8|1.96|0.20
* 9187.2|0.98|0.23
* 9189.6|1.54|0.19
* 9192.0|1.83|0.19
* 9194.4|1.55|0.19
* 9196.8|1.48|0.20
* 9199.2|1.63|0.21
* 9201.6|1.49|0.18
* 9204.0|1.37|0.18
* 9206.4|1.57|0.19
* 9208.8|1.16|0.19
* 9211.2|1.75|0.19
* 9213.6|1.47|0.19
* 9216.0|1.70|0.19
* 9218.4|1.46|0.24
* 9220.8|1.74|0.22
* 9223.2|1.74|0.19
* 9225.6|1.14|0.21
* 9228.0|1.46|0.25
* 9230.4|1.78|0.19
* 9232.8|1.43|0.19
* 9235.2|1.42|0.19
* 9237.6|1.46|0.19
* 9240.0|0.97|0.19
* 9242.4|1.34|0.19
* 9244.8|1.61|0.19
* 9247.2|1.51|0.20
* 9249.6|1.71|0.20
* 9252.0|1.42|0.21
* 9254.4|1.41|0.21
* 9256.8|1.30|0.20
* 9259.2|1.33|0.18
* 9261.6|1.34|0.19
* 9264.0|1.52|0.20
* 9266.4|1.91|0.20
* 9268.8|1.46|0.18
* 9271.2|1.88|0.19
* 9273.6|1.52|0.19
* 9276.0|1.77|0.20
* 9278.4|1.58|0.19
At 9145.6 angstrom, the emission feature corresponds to H-alpha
